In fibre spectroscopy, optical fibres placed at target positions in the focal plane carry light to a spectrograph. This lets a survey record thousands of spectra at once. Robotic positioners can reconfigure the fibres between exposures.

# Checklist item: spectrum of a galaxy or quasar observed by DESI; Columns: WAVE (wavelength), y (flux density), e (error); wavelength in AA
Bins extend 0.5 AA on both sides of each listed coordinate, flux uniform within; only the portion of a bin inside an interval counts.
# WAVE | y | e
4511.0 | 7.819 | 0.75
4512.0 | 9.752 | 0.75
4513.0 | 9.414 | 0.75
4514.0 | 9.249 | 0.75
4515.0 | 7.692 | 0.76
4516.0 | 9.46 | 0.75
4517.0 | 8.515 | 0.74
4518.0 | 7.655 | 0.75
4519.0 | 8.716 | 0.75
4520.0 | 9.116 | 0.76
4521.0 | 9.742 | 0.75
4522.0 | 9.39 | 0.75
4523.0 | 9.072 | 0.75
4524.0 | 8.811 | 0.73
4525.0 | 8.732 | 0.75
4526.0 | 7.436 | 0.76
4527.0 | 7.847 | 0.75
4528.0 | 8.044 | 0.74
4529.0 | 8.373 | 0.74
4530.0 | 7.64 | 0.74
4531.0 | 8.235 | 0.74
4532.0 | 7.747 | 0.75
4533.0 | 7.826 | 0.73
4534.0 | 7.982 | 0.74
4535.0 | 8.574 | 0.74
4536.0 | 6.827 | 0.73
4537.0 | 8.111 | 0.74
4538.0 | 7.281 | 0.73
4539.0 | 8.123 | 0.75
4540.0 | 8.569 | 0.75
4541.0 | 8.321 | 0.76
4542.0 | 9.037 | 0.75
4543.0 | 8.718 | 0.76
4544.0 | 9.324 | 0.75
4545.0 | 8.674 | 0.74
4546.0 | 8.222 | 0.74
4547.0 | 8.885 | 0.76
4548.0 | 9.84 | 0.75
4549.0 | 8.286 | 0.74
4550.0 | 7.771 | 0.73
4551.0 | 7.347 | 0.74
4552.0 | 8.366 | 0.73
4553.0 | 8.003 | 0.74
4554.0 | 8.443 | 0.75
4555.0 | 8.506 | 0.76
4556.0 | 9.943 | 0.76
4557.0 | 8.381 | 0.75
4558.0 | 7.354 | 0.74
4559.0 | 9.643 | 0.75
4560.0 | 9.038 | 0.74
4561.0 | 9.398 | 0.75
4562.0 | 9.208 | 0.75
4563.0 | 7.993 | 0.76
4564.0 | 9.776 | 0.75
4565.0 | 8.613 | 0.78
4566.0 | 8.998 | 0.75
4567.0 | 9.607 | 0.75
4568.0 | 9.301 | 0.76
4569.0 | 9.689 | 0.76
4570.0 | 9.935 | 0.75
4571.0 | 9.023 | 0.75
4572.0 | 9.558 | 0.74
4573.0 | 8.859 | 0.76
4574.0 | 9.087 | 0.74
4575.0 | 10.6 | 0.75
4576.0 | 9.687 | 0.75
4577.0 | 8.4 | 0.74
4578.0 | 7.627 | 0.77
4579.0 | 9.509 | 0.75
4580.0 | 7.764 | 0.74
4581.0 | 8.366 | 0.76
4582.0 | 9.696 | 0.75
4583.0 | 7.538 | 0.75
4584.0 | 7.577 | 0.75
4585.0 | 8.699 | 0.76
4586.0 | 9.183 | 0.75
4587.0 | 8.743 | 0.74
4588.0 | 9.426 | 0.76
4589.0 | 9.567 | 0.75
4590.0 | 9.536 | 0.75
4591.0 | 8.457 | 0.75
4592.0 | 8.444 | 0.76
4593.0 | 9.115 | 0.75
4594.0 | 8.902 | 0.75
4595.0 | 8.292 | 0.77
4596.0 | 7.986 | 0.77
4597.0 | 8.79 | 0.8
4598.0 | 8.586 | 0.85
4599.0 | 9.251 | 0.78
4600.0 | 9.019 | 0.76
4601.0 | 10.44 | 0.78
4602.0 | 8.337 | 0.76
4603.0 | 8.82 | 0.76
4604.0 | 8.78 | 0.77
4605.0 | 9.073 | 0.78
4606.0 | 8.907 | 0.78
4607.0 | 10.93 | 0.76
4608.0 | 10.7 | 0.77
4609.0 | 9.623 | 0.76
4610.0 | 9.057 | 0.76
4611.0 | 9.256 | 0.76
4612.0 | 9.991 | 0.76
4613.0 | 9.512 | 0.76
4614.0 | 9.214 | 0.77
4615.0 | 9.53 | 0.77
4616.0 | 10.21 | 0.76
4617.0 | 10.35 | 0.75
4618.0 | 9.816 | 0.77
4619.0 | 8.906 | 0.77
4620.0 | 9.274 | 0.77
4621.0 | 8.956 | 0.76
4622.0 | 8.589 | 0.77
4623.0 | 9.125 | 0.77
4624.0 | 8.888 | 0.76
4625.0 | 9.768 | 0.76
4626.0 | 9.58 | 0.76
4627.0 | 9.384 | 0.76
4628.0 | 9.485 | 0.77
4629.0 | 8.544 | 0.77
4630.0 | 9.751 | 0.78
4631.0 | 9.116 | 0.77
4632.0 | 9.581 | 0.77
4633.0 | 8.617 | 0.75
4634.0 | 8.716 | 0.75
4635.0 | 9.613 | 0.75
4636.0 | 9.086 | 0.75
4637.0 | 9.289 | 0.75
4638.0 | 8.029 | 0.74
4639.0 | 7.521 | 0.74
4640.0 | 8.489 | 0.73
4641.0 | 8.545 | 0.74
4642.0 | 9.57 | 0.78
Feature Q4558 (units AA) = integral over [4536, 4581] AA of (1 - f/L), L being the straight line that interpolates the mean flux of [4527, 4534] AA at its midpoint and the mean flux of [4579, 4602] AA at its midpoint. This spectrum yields -2.20 AA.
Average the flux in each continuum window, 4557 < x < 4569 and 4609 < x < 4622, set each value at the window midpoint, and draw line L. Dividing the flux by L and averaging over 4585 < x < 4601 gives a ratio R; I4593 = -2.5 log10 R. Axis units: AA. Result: 0.04 mag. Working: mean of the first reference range 9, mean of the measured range 8.93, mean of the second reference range 9.48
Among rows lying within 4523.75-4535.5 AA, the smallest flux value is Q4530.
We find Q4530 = 7.436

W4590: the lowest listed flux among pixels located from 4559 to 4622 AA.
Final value 7.538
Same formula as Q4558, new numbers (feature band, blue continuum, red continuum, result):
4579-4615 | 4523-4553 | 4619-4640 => -1.1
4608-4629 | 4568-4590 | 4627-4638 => -0.8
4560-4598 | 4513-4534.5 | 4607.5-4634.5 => 0.2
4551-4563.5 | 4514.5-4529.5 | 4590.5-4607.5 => 0.2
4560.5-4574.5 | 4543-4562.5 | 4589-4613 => -0.6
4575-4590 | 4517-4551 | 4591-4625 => 0.2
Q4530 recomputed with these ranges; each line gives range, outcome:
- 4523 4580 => 6.827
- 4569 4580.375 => 7.627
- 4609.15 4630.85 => 8.544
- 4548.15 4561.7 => 7.347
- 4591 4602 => 7.986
